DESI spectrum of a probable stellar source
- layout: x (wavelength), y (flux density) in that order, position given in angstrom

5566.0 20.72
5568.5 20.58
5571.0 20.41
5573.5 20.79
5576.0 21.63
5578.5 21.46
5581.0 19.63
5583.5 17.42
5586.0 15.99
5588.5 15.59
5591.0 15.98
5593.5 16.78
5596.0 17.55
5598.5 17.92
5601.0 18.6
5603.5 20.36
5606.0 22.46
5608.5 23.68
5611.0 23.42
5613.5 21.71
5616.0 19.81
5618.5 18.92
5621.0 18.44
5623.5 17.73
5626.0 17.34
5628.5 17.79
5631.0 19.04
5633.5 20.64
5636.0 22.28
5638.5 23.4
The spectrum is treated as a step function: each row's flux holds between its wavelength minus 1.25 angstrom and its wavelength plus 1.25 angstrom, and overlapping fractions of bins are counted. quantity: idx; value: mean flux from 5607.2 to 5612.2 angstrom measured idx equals 23.5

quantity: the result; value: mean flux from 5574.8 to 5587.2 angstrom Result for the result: 19.2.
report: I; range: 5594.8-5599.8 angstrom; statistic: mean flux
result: 17.7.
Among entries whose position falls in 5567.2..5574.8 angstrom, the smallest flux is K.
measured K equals 20.41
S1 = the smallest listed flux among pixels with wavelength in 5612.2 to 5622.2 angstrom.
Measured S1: 18.44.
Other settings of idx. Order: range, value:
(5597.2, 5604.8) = 19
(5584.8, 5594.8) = 16.1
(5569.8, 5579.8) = 21.1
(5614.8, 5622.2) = 19.1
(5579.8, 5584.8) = 18.5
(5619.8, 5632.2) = 18.1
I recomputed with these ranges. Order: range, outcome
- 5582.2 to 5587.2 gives 16.7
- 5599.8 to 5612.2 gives 21.7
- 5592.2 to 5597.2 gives 17.1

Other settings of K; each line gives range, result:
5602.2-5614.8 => 20.36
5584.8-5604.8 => 15.59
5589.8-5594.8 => 15.98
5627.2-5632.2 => 17.79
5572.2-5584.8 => 17.42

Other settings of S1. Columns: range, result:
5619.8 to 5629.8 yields 17.34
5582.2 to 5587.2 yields 15.99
